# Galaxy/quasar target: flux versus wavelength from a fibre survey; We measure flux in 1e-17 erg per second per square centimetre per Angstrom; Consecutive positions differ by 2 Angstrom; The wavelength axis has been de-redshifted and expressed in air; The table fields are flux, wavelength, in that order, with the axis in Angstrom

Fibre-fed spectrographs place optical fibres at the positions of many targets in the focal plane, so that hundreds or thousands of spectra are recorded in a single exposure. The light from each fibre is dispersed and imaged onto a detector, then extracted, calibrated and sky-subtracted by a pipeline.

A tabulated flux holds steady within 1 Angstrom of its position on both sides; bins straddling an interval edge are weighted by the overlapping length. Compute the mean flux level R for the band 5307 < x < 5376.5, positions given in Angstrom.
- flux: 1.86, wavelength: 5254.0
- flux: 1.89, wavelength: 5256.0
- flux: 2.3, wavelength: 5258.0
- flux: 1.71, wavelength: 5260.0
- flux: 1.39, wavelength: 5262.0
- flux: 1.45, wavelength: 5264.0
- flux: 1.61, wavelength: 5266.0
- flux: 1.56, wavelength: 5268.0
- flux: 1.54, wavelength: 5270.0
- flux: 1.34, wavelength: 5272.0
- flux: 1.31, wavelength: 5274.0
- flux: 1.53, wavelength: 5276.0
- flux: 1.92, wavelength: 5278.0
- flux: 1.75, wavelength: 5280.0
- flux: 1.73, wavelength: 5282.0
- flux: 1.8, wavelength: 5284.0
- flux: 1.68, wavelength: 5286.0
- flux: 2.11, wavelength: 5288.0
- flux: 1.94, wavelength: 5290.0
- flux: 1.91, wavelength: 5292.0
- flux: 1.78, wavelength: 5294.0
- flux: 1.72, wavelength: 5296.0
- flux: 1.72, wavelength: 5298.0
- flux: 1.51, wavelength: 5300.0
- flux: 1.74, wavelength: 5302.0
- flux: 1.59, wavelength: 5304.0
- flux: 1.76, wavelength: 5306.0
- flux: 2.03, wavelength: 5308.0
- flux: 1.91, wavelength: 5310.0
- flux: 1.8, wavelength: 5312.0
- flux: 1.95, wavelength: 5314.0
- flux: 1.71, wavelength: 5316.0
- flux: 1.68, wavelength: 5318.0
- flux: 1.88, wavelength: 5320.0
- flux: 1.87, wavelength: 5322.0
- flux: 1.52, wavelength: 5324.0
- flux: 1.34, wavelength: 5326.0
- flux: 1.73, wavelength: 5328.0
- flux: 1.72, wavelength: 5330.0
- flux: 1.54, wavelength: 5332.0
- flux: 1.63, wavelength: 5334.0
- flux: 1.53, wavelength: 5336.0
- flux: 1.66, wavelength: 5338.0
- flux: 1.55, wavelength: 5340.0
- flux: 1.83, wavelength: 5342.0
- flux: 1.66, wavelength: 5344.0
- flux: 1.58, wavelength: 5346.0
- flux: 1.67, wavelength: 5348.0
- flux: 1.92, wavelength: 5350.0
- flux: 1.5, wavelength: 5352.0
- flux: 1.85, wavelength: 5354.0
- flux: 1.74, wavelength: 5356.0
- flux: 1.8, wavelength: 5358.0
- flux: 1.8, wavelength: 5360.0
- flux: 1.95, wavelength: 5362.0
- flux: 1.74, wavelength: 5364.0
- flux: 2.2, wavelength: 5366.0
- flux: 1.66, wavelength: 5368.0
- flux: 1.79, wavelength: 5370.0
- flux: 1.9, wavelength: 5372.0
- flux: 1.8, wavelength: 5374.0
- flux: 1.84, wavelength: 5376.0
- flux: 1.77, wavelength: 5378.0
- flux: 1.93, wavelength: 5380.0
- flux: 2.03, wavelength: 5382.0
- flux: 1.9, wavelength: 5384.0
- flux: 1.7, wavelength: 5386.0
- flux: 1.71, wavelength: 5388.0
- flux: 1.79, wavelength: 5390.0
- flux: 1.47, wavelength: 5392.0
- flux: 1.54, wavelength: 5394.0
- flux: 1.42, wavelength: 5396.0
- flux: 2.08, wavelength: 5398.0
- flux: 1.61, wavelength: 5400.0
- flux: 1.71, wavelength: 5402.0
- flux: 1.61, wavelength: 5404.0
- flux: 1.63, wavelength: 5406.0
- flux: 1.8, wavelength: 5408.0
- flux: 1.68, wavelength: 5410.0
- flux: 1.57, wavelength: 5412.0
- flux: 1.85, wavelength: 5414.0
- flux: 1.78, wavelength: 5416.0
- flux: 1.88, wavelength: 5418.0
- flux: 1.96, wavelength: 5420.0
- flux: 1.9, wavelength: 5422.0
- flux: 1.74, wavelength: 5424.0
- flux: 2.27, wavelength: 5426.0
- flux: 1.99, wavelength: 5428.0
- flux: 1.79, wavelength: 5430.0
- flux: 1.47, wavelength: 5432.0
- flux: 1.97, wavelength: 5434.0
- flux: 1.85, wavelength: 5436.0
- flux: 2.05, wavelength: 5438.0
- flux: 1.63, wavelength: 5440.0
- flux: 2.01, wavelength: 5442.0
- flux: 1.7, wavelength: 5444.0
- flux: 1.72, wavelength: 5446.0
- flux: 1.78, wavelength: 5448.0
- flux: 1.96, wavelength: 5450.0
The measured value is 1.75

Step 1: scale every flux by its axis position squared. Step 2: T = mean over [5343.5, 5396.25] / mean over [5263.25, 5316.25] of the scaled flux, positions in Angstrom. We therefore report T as 1.06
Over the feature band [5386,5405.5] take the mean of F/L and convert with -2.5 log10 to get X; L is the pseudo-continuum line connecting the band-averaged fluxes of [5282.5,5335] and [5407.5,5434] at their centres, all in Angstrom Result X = 0.09 mag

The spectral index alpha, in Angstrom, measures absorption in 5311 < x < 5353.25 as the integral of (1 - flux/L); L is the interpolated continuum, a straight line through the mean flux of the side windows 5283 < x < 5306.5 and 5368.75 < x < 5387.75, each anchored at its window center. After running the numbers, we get 2.9 Angstrom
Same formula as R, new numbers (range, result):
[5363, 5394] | 1.81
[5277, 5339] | 1.75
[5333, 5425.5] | 1.76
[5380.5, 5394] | 1.76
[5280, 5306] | 1.77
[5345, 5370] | 1.78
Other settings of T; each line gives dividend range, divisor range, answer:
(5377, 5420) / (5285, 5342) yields 1.04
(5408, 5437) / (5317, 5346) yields 1.15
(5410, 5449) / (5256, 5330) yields 1.12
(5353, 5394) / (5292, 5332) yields 1.07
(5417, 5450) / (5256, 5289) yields 1.18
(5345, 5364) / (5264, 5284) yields 1.14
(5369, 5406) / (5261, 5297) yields 1.09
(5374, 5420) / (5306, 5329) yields 1.02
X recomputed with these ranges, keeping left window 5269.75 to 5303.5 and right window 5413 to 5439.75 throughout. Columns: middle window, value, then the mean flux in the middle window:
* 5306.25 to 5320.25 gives -0.06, 1.84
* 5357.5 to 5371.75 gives -0.03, 1.85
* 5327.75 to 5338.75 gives 0.09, 1.63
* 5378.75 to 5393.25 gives 0.03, 1.79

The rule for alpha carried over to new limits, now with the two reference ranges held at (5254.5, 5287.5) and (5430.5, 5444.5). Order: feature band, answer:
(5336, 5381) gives -0.7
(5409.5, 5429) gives -0.7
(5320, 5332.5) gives 0.5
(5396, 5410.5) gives 0.6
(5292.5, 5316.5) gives -1.1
